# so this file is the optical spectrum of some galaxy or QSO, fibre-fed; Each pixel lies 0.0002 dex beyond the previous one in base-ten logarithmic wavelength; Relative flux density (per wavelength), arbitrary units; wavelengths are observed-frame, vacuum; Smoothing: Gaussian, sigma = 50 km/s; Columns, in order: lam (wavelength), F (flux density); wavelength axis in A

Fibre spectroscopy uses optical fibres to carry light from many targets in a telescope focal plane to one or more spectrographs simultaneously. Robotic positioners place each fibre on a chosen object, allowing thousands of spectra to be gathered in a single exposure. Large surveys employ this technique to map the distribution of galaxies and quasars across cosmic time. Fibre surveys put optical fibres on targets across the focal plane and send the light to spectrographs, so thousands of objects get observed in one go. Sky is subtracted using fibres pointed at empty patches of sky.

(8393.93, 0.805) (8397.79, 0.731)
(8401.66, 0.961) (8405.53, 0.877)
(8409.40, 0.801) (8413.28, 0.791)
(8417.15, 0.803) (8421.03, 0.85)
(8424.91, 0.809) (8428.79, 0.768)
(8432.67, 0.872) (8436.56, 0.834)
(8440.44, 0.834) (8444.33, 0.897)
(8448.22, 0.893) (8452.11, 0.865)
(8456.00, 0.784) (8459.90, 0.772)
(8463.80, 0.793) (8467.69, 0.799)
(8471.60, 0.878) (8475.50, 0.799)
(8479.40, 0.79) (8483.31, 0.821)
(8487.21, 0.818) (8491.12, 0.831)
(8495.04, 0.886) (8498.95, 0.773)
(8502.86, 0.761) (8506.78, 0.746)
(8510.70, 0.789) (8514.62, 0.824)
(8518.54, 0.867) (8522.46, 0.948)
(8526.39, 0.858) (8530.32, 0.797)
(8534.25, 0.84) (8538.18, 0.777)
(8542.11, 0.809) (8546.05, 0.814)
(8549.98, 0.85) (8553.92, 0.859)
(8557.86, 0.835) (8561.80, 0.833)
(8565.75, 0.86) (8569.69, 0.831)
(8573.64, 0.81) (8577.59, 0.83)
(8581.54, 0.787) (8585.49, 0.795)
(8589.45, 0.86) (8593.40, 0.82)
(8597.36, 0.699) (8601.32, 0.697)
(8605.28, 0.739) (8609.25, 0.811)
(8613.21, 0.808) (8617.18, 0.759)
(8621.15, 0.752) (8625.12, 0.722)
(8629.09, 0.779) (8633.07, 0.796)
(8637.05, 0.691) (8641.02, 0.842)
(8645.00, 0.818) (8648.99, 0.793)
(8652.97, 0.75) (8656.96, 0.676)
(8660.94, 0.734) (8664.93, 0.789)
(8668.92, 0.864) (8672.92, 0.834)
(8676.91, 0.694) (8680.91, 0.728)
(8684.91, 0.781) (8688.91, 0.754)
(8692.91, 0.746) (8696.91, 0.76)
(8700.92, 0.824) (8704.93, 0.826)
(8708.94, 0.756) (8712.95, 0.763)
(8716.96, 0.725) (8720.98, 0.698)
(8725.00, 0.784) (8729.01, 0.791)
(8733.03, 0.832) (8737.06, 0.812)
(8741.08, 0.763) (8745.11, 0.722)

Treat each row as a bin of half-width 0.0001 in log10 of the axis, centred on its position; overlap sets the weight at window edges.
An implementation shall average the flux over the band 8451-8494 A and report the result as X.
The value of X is 0.814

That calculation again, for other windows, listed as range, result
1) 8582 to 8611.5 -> 0.775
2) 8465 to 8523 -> 0.819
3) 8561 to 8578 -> 0.833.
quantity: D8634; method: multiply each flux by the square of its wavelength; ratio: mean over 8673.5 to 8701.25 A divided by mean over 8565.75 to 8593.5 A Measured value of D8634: 0.94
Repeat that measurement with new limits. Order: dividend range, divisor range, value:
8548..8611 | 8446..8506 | 1.01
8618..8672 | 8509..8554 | 0.95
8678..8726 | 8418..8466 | 0.97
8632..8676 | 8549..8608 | 0.98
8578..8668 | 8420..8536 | 0.97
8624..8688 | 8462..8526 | 0.97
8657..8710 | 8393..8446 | 0.99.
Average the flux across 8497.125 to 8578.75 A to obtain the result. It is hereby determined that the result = 0.824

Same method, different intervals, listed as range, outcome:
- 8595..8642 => 0.757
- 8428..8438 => 0.83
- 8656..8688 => 0.765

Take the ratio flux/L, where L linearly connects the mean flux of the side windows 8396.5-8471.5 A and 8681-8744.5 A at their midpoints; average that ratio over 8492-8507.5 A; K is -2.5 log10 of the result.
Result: 0.025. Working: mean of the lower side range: 0.83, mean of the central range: 0.798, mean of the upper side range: 0.772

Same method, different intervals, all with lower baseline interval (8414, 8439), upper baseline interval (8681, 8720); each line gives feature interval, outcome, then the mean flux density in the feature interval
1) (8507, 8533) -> -0.05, 0.84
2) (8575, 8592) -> -0.04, 0.818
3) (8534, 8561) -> -0.04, 0.826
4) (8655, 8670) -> 0.02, 0.76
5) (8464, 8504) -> -0.01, 0.816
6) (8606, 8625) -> 0.01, 0.774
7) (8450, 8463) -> 0.01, 0.807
